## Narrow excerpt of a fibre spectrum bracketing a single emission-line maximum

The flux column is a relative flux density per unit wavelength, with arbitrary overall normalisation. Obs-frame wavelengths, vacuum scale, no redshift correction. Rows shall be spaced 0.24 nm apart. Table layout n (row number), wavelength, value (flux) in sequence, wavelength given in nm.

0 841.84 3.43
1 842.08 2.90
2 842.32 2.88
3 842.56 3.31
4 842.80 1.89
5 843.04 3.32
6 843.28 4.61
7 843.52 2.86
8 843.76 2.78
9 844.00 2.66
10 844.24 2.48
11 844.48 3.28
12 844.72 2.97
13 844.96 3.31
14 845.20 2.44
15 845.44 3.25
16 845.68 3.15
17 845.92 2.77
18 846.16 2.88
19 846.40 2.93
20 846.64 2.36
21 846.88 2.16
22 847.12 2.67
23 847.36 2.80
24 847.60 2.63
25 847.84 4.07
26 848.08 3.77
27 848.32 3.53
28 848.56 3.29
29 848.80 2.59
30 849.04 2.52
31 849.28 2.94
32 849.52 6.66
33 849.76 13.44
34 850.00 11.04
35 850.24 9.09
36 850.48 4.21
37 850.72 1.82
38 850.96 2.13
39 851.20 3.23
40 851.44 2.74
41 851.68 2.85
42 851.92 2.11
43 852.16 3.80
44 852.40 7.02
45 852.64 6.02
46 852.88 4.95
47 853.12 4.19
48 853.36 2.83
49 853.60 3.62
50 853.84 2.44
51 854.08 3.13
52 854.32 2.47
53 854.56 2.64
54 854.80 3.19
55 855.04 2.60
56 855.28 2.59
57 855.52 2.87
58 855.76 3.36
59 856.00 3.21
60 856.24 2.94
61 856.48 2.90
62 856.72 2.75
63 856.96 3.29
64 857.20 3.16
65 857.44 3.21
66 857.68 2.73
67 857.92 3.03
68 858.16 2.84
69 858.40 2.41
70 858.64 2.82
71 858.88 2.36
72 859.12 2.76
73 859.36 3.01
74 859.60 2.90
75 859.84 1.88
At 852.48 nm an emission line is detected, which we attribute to [N II] 6583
